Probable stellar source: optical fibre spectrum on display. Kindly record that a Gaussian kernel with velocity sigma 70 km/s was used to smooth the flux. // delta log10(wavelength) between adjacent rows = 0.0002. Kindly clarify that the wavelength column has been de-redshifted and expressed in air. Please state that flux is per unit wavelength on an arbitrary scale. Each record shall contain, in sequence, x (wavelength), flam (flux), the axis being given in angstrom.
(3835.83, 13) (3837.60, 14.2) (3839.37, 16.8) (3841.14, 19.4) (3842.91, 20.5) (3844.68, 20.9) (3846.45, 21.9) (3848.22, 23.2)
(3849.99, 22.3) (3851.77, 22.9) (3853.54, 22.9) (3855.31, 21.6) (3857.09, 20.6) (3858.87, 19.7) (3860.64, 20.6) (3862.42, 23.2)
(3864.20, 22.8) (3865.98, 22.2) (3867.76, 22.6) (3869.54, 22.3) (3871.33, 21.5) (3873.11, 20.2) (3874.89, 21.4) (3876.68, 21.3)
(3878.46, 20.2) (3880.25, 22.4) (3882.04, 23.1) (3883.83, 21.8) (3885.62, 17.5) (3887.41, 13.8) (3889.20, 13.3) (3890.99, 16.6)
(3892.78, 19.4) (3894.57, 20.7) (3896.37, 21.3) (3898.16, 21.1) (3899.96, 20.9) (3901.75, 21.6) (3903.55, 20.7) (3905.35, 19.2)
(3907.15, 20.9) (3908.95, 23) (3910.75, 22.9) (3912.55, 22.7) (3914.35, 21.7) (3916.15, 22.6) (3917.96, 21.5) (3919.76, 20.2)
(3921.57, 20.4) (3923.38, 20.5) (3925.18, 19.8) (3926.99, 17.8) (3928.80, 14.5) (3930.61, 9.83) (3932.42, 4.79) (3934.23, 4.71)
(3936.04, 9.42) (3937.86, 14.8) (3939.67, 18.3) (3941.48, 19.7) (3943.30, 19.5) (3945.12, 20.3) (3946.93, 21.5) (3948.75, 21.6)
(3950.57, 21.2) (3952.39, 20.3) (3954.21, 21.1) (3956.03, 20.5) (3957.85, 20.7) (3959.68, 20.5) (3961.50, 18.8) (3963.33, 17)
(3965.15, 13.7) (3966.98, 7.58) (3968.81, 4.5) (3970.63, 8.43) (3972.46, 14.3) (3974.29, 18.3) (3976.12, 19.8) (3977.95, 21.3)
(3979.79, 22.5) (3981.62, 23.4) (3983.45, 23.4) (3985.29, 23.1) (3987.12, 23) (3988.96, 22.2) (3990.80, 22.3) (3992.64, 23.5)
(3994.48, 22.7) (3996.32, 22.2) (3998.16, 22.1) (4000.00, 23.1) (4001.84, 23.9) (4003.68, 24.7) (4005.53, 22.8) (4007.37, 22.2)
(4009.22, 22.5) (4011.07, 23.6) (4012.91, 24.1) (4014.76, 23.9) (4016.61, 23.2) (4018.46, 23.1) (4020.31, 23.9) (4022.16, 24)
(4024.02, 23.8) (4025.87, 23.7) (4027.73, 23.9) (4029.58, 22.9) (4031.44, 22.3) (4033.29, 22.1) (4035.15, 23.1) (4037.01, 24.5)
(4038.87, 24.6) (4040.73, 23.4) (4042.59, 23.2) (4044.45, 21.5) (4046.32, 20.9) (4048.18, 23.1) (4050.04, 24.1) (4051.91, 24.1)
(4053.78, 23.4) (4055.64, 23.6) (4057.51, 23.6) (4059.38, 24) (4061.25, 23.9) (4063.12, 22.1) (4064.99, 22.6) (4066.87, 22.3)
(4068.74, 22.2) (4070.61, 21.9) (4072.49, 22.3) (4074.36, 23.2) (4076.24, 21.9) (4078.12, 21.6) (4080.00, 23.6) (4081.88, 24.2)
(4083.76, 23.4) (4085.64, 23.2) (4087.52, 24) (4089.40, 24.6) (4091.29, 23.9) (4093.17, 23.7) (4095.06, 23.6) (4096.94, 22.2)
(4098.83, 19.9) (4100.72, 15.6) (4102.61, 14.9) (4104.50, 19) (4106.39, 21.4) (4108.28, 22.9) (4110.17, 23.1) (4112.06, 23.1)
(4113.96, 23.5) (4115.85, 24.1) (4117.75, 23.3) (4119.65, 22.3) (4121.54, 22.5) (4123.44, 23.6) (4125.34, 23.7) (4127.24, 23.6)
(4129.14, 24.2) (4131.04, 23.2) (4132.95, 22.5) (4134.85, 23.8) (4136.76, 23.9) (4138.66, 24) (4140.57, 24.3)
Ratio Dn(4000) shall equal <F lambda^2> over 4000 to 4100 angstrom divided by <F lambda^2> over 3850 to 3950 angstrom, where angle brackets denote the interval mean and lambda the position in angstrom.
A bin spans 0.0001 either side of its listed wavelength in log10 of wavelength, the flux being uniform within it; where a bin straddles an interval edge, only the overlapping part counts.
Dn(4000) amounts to 1.28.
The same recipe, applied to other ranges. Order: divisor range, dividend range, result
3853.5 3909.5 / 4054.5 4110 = 1.20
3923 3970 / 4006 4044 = 1.50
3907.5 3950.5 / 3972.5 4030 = 1.31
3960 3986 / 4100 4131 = 1.40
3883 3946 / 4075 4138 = 1.36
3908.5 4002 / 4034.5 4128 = 1.29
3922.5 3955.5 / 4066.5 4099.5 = 1.47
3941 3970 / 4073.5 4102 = 1.34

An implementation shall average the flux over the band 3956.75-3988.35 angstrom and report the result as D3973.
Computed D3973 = 17.7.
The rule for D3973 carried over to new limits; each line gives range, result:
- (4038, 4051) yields 23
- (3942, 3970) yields 17.8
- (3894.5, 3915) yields 21.4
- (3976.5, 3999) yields 22.6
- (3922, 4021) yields 19.2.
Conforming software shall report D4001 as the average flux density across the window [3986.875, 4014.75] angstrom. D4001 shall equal 23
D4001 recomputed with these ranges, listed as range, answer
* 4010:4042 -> 23.5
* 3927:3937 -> 9.49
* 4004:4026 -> 23.4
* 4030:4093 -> 23.1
